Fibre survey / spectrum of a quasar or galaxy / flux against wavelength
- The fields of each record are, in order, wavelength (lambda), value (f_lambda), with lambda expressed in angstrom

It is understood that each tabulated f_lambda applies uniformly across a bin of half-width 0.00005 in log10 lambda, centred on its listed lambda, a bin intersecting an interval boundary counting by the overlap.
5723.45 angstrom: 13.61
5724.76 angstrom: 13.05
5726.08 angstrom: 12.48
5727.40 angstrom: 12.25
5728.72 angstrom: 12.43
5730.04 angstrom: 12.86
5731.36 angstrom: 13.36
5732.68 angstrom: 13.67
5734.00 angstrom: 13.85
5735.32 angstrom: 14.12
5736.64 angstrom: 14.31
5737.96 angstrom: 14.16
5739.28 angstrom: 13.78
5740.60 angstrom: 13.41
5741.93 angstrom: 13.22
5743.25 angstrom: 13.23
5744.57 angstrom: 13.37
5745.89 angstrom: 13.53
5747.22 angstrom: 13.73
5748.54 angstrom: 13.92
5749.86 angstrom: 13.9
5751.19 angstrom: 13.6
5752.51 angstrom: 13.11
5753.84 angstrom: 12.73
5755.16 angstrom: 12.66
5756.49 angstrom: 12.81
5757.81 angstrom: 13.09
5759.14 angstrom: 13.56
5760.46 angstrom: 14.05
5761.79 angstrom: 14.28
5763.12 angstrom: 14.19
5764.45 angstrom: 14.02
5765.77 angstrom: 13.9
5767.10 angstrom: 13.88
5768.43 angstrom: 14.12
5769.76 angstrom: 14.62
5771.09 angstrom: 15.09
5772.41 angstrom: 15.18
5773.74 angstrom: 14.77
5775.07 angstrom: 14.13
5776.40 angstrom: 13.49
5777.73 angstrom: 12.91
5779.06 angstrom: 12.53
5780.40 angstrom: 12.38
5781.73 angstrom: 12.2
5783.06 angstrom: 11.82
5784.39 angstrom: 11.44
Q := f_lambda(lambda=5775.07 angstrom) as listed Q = 14.13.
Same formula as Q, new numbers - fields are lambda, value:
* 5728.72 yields 12.43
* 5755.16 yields 12.66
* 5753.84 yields 12.73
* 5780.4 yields 12.38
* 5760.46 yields 14.05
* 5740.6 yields 13.41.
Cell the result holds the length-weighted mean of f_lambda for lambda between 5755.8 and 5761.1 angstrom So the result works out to 13.4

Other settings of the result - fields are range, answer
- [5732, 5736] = 13.9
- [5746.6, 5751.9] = 13.8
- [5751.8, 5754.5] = 12.9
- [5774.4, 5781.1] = 13.1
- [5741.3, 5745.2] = 13.3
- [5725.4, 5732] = 12.7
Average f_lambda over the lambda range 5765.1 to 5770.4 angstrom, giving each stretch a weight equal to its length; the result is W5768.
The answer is 14.1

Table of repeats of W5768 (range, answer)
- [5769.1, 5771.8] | 14.9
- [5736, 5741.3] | 13.9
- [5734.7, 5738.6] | 14.2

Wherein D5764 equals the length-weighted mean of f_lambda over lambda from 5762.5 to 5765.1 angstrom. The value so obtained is 14.1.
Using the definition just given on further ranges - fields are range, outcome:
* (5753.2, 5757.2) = 12.8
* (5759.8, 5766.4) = 14.1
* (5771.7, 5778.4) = 14.1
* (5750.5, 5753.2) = 13.3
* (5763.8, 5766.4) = 14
